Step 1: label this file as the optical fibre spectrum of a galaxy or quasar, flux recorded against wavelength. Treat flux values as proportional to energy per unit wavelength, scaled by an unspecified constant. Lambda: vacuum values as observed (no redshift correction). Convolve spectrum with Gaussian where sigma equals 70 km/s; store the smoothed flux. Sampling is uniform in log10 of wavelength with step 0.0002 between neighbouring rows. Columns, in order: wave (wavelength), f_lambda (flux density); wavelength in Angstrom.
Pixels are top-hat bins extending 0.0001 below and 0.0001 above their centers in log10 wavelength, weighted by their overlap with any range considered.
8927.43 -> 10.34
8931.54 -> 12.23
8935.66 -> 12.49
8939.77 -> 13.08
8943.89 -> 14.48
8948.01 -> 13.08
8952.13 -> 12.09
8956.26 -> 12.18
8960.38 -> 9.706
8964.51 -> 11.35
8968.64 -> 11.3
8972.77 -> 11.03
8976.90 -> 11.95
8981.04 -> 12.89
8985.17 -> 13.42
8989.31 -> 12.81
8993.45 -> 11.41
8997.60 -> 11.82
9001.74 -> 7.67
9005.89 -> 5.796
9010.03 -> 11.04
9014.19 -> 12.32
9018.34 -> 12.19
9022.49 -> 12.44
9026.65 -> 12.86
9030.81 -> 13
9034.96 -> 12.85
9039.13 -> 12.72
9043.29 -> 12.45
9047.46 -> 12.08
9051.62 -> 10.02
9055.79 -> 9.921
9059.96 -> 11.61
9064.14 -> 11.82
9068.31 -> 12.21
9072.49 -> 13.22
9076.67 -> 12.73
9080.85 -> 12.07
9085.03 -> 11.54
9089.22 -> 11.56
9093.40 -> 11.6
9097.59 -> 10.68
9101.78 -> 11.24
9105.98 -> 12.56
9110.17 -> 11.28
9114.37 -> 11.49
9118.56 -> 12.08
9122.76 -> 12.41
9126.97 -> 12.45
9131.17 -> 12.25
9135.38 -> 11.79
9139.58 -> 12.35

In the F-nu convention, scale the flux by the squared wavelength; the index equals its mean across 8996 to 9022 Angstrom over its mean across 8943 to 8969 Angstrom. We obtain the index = 0.87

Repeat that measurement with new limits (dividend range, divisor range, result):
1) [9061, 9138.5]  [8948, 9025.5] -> 1.08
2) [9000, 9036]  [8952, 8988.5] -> 0.95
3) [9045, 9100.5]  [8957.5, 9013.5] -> 1.08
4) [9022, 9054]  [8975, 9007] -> 1.12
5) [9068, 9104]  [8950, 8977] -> 1.07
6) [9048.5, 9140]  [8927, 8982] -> 1.01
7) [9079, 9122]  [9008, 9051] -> 0.96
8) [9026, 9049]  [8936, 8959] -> 1.01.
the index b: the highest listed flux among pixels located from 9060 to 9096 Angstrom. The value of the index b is 13.22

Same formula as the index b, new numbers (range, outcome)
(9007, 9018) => 12.32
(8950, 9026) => 13.42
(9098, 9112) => 12.56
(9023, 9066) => 13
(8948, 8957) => 13.08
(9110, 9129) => 12.45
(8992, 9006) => 11.82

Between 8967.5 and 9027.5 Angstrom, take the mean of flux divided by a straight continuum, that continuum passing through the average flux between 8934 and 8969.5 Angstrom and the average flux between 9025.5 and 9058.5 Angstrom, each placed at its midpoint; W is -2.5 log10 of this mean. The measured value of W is 0.07 mag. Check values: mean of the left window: 12.2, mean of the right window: 12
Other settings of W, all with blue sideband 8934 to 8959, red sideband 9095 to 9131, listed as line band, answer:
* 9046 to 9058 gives 0.149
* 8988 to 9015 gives 0.214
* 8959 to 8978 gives 0.148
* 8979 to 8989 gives -0.043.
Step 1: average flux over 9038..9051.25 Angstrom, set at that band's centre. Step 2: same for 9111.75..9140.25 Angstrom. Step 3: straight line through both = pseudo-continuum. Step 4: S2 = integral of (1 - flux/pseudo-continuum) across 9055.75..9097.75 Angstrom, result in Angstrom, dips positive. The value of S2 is 0.8 Angstrom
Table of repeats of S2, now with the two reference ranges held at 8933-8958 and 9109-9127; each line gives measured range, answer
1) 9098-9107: 0.3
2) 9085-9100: 0.9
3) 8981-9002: 1.2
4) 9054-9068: 1.1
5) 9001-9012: 3.8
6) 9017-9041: -0.5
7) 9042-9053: 0.7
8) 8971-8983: 0.7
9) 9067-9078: -0.5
